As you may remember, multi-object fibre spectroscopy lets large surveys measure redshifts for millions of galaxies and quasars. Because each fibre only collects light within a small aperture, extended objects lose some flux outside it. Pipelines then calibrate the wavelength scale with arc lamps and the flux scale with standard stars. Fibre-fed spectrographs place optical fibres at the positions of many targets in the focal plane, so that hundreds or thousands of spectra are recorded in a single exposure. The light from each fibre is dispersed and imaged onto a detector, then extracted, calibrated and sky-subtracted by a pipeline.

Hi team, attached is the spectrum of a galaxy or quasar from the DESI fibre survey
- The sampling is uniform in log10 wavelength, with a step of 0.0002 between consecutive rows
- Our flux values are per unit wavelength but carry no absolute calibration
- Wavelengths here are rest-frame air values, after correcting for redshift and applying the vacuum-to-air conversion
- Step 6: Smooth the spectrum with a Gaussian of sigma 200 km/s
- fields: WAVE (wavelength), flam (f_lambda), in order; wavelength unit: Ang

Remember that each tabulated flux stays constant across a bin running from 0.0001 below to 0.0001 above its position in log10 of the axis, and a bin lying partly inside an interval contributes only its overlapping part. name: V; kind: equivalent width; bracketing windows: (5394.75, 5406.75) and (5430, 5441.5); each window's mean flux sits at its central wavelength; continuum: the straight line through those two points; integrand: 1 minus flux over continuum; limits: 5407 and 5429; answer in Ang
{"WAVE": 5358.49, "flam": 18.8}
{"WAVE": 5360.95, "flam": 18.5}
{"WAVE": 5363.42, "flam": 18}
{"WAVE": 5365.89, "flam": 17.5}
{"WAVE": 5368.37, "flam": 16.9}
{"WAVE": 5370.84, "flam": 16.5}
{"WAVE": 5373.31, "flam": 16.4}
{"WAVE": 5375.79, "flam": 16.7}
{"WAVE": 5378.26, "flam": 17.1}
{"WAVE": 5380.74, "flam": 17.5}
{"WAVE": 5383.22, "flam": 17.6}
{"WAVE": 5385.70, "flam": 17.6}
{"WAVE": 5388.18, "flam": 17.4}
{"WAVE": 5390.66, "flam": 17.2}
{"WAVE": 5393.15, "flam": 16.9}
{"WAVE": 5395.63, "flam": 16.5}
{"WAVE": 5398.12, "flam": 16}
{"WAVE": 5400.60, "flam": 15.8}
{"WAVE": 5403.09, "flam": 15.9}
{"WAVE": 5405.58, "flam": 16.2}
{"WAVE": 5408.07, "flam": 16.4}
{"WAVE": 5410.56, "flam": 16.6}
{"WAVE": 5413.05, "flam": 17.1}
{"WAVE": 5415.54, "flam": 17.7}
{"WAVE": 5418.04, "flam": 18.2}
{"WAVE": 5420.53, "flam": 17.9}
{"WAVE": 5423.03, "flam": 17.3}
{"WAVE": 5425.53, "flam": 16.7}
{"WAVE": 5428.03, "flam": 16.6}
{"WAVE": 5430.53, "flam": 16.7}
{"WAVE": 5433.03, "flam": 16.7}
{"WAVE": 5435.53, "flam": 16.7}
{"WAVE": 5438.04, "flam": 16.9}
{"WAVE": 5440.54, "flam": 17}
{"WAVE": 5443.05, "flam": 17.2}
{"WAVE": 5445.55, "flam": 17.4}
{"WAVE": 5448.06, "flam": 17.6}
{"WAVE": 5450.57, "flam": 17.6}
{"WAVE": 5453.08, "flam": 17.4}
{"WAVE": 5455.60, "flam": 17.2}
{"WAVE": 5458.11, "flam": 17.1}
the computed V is -1.0 Ang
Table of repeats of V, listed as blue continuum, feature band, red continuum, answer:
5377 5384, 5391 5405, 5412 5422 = 1.0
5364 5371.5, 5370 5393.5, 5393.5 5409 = -0.6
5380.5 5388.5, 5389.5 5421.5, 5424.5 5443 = 0.8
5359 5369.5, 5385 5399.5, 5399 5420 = 0.2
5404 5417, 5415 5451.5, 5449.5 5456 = -0.2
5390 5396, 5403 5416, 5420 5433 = 0.2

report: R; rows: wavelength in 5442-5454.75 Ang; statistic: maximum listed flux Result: 17.6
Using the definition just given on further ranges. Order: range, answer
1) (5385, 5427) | 18.2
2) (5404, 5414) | 17.1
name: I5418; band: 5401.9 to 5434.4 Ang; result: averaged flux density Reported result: 16.9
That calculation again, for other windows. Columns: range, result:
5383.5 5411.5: 16.6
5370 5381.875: 16.8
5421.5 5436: 16.8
